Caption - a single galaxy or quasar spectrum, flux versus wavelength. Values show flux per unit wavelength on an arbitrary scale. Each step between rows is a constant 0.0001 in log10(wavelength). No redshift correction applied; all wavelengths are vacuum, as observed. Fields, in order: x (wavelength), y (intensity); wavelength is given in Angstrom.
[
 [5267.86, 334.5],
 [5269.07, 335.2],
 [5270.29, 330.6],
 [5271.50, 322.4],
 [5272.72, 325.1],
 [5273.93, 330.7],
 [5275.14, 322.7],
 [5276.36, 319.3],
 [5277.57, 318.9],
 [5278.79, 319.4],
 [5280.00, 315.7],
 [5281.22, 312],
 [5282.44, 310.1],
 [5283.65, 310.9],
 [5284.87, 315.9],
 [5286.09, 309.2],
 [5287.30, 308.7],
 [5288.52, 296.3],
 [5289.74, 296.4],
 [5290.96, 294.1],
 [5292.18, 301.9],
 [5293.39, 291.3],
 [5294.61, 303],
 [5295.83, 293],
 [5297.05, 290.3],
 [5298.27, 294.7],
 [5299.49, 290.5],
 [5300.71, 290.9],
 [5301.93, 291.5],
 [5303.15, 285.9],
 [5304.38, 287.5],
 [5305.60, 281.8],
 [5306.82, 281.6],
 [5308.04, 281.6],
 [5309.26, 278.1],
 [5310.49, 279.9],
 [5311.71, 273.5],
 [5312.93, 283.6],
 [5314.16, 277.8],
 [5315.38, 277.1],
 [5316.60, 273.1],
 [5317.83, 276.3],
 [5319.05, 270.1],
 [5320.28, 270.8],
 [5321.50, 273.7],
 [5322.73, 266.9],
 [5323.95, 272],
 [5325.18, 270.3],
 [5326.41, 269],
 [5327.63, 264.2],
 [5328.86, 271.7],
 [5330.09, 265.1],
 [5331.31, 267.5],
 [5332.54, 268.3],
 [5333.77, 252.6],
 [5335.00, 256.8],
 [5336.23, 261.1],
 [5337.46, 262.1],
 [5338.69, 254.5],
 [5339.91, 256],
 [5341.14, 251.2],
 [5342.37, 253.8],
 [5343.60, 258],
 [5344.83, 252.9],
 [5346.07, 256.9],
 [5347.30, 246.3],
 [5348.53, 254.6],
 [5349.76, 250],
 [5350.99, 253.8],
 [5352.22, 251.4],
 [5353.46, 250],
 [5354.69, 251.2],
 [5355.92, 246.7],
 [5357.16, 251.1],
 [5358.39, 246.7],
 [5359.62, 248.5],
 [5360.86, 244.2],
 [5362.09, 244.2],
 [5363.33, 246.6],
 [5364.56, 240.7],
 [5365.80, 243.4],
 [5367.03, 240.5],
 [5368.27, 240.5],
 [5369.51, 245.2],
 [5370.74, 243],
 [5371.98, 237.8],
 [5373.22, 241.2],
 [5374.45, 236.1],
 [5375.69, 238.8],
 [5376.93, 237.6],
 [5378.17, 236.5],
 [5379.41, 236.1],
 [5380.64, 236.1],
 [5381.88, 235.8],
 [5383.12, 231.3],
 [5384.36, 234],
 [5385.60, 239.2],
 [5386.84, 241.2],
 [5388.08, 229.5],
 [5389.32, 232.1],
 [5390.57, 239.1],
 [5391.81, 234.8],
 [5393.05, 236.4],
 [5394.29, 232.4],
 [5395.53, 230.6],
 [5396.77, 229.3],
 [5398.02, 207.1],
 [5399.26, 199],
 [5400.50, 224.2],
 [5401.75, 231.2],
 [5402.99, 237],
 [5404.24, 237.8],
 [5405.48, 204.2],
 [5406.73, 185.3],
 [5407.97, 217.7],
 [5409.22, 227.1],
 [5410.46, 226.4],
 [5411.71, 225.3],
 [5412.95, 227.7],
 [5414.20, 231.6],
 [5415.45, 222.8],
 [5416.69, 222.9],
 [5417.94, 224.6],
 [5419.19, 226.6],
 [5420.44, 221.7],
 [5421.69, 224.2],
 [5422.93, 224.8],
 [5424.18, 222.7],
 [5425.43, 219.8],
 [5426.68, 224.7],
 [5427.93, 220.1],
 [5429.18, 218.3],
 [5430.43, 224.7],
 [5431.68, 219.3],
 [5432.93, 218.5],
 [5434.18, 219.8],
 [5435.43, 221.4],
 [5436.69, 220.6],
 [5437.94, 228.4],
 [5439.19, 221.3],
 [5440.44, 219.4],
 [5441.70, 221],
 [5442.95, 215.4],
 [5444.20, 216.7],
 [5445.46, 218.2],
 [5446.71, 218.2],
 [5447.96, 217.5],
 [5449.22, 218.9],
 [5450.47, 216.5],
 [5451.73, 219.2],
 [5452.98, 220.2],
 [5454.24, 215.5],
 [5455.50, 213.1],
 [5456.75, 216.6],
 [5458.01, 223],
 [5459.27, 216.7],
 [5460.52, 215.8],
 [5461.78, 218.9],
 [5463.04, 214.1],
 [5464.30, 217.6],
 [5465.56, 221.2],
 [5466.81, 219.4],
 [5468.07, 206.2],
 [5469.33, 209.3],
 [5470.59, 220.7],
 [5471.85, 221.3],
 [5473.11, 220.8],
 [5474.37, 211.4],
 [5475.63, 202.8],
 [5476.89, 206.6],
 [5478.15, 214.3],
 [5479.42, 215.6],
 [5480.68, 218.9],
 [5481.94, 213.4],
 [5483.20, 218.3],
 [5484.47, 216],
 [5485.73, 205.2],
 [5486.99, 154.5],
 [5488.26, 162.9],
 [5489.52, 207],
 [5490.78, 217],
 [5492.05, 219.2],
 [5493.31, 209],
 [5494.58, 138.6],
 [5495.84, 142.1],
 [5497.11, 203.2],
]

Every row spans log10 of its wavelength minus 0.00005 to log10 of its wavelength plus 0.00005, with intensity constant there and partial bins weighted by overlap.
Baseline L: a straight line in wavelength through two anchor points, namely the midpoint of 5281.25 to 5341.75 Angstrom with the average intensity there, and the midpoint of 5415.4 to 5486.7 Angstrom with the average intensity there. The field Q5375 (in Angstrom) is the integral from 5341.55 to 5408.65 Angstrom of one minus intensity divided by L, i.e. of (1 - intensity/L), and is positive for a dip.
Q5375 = 3.82 Angstrom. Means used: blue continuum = 281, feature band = 238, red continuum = 218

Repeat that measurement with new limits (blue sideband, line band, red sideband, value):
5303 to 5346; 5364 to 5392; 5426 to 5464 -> 1.01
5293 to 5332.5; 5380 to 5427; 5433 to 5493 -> 2.67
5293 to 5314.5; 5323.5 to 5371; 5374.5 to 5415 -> 0.89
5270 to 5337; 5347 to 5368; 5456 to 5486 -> 1.43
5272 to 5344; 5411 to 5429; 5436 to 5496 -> 0.67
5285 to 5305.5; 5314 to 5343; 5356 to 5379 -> 0.57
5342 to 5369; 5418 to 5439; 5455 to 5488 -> 0.32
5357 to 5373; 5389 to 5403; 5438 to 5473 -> 0.45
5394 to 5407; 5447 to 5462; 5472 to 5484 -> -0.13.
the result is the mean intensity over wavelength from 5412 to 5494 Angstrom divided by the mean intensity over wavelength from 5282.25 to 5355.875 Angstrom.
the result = 0.8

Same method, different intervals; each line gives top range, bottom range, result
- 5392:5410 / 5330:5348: 0.86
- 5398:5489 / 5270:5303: 0.71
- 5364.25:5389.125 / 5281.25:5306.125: 0.80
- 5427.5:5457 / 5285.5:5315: 0.76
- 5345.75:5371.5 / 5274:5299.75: 0.81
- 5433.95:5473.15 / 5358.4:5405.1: 0.93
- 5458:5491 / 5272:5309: 0.70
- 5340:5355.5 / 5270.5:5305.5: 0.83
